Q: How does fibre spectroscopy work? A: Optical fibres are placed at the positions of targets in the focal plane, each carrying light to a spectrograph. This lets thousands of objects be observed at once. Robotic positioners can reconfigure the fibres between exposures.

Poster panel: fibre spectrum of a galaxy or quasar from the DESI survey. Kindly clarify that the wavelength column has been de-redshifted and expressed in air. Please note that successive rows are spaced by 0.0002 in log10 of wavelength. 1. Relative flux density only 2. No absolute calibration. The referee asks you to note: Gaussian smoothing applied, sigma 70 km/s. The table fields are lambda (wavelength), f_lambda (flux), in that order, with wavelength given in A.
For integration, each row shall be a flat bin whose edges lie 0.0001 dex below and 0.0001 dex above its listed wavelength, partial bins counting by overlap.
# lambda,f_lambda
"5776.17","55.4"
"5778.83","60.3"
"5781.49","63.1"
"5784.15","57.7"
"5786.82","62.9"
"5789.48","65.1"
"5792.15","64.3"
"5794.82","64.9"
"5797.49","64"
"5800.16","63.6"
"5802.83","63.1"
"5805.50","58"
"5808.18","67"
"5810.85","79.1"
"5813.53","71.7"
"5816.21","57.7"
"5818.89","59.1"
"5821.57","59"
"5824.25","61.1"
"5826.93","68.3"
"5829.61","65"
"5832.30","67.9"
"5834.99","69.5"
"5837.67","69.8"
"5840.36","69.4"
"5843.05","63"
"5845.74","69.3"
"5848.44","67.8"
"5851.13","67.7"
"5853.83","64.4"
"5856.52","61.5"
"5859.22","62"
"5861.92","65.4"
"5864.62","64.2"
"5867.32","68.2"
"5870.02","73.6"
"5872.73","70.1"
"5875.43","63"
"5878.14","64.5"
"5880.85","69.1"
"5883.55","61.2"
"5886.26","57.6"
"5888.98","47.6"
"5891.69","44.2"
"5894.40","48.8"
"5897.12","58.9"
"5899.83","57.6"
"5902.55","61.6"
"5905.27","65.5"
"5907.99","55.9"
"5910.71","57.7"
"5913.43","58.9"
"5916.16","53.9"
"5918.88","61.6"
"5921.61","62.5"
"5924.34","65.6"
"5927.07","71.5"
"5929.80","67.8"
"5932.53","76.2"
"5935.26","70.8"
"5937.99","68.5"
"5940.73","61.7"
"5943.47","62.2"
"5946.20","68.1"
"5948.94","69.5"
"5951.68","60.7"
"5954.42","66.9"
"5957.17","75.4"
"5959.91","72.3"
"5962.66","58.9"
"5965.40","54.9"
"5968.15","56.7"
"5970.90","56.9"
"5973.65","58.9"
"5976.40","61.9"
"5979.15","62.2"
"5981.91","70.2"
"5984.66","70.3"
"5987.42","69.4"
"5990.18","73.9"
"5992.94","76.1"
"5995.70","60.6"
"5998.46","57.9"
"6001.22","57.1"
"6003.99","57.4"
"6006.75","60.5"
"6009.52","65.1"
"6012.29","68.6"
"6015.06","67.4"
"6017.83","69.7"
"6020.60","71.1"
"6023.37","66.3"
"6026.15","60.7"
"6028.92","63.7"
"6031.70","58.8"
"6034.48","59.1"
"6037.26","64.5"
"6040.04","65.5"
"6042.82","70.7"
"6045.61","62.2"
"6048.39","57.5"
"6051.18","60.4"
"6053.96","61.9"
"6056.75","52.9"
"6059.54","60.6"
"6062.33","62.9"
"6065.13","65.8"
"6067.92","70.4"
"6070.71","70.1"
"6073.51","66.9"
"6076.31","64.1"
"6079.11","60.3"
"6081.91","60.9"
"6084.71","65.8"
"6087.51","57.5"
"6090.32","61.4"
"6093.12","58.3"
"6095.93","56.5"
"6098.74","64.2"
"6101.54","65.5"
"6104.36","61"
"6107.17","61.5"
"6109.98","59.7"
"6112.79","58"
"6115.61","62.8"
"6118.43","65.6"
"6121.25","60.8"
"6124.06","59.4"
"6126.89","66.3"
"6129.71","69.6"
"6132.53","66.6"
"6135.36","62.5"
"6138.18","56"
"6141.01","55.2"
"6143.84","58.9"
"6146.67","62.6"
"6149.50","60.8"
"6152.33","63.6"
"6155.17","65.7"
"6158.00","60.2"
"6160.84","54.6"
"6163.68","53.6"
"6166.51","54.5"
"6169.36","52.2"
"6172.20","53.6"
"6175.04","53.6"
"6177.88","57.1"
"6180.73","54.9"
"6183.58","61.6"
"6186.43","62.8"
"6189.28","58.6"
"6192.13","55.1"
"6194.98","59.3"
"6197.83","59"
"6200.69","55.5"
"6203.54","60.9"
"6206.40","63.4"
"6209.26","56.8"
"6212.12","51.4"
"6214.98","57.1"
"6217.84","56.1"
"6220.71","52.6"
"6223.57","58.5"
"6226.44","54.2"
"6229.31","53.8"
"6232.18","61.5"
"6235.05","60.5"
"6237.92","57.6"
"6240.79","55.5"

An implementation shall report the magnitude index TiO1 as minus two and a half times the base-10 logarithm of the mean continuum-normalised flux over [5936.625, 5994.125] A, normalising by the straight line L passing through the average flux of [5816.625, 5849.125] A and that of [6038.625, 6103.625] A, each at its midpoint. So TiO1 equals -0.03 mag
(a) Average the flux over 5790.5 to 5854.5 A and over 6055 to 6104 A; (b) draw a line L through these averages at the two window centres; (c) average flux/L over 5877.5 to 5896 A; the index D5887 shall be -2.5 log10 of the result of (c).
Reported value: 0.16 mag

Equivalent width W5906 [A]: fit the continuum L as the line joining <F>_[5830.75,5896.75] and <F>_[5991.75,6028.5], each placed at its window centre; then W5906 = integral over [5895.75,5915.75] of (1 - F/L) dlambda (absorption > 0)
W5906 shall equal 1.5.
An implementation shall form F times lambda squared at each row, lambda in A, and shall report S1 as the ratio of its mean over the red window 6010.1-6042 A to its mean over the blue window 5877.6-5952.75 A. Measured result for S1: 1.09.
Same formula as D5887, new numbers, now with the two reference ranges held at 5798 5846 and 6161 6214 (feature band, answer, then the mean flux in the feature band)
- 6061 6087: -0.09 mag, 65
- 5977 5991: -0.12 mag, 68.6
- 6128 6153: -0.07 mag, 61.8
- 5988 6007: -0.04 mag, 63.8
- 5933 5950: -0.08 mag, 67.3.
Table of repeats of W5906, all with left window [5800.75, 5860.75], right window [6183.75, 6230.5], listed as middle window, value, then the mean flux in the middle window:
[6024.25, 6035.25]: 0.0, 60.9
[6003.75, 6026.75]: -1.6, 65.7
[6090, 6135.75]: -2.3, 62.4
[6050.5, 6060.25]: 0.3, 58.8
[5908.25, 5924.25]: 1.1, 59.2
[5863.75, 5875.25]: -0.7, 68.6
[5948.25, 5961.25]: -1.3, 68.9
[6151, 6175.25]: 0.5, 57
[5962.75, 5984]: 0.6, 60.5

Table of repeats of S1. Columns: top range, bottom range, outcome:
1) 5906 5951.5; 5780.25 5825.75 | 1.06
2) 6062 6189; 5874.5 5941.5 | 1.07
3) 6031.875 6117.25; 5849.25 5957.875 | 1.04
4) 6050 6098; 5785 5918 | 1.06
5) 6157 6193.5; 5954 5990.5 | 0.93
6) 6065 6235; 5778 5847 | 1.03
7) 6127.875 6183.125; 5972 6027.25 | 0.95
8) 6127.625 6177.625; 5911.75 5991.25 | 0.97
